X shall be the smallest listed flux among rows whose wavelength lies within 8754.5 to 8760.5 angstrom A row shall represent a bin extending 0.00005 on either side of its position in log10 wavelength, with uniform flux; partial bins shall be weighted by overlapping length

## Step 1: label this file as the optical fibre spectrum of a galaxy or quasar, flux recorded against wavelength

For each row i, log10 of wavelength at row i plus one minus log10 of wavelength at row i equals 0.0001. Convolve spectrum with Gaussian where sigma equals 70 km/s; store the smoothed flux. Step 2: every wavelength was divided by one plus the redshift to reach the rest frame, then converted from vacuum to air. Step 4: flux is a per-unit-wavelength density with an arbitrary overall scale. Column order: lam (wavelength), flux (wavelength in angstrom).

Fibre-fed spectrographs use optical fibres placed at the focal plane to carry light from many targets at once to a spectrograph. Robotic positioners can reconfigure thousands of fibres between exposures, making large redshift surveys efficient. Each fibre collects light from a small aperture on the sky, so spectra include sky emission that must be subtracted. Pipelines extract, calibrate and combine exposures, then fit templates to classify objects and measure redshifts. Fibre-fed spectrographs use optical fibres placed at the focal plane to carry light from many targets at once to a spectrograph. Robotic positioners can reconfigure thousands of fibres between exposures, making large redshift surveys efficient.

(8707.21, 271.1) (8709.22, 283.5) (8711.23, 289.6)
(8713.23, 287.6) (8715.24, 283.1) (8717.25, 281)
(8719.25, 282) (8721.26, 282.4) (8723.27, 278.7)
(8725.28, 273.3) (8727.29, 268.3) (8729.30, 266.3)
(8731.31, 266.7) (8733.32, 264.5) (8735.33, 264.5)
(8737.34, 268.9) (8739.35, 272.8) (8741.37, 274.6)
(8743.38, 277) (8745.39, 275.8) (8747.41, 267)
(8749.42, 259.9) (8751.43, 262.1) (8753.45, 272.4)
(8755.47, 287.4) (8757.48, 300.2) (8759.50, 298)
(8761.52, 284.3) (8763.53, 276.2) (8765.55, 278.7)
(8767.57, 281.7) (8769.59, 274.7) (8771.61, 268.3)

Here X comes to 287.4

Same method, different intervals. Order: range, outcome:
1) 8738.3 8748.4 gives 267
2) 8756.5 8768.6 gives 276.2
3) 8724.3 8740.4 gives 264.5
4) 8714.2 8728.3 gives 268.3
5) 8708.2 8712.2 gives 283.5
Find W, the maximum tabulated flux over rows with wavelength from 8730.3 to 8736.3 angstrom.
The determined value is 266.7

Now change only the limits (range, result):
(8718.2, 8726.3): 282.4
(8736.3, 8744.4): 277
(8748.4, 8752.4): 262.1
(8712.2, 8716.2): 287.6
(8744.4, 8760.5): 300.2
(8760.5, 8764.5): 284.3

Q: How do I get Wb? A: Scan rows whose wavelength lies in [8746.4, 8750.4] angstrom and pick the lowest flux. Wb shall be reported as 259.9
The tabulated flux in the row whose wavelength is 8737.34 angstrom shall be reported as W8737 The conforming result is 268.9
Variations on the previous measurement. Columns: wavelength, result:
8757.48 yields 300.2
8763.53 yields 276.2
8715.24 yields 283.1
